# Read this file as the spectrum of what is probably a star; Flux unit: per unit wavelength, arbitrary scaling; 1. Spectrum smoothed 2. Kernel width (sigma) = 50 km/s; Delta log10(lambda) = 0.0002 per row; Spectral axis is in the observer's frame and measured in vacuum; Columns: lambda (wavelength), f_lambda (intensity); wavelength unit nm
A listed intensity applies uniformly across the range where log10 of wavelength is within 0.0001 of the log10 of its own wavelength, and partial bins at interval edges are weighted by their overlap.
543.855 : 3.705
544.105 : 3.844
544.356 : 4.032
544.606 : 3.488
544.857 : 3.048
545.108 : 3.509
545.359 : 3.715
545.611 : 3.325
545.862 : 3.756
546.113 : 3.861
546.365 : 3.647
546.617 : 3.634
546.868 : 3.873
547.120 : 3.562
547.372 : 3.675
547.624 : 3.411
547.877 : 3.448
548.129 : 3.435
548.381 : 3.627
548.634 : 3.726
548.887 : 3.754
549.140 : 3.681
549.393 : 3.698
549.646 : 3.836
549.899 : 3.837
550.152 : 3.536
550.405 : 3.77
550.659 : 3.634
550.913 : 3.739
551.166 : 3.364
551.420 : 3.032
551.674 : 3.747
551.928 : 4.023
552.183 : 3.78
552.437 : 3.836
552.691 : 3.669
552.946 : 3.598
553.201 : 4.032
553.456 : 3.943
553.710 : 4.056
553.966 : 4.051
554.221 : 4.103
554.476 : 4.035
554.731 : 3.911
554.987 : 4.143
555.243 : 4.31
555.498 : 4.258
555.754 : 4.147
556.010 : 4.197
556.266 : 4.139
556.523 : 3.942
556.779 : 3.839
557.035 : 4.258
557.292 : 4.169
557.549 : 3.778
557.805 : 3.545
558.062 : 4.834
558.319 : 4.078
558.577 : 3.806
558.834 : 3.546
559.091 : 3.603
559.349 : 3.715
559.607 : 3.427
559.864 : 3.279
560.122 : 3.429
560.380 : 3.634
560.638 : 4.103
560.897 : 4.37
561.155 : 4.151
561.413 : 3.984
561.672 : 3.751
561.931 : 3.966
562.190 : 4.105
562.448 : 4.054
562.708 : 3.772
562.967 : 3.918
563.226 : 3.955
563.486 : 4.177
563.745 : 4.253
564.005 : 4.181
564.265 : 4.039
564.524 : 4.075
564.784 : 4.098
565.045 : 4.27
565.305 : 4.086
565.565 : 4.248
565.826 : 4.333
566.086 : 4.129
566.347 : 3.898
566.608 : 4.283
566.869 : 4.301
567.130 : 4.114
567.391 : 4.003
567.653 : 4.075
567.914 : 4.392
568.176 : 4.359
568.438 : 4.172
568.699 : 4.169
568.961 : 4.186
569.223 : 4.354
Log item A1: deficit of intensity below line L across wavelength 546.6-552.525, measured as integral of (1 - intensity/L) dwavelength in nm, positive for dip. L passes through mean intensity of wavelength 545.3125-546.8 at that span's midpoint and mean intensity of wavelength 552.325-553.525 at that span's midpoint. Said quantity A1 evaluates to 0.13 nm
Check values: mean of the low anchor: 3.66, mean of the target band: 3.65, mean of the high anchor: 3.81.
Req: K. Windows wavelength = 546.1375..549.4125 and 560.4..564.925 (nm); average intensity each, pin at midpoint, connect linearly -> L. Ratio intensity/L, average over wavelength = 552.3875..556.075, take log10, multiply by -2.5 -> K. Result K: -0.06 mag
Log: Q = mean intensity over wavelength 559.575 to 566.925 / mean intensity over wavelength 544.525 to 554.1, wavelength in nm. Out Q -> 1.1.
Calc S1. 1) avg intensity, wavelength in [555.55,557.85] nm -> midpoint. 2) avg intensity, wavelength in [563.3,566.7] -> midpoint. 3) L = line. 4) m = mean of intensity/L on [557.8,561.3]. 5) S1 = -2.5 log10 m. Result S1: 0.07 mag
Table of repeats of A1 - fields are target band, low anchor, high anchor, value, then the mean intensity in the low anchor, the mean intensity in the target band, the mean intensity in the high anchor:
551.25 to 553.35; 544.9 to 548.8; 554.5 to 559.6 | 0.057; 3.6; 3.71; 4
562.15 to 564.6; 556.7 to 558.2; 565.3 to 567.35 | 0.054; 4.08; 4.05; 4.17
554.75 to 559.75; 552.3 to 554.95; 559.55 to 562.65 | -0.107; 3.93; 3.98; 3.86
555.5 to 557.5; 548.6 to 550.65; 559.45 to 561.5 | -0.174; 3.72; 4.09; 3.79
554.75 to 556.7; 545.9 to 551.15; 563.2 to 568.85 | -0.135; 3.66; 4.14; 4.17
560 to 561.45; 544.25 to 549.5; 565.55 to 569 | 0.021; 3.61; 3.95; 4.19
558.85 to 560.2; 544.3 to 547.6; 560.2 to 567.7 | 0.158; 3.61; 3.5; 4.08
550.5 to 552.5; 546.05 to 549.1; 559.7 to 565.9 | 0.048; 3.63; 3.64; 4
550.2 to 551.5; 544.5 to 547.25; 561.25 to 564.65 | 0.064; 3.58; 3.53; 4.02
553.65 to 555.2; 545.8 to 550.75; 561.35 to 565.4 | -0.098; 3.67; 4.06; 4.04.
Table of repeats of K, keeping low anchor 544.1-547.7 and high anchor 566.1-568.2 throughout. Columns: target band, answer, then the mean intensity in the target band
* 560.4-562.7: 0.00 mag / 4.02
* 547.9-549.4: 0.02 mag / 3.64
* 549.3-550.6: 0.00 mag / 3.73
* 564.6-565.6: -0.01 mag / 4.16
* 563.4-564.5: -0.02 mag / 4.16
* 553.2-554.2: -0.06 mag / 4.03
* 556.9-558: -0.02 mag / 3.99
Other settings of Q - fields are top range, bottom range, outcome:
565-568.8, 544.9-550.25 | 1.15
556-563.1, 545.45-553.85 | 1.06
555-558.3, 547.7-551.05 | 1.12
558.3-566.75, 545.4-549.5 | 1.09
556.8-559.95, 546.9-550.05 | 1.05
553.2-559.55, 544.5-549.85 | 1.11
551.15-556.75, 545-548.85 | 1.09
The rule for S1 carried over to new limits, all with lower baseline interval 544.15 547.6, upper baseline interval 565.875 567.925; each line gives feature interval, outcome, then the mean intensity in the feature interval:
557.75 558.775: -0.04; 4.07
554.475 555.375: -0.07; 4.11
